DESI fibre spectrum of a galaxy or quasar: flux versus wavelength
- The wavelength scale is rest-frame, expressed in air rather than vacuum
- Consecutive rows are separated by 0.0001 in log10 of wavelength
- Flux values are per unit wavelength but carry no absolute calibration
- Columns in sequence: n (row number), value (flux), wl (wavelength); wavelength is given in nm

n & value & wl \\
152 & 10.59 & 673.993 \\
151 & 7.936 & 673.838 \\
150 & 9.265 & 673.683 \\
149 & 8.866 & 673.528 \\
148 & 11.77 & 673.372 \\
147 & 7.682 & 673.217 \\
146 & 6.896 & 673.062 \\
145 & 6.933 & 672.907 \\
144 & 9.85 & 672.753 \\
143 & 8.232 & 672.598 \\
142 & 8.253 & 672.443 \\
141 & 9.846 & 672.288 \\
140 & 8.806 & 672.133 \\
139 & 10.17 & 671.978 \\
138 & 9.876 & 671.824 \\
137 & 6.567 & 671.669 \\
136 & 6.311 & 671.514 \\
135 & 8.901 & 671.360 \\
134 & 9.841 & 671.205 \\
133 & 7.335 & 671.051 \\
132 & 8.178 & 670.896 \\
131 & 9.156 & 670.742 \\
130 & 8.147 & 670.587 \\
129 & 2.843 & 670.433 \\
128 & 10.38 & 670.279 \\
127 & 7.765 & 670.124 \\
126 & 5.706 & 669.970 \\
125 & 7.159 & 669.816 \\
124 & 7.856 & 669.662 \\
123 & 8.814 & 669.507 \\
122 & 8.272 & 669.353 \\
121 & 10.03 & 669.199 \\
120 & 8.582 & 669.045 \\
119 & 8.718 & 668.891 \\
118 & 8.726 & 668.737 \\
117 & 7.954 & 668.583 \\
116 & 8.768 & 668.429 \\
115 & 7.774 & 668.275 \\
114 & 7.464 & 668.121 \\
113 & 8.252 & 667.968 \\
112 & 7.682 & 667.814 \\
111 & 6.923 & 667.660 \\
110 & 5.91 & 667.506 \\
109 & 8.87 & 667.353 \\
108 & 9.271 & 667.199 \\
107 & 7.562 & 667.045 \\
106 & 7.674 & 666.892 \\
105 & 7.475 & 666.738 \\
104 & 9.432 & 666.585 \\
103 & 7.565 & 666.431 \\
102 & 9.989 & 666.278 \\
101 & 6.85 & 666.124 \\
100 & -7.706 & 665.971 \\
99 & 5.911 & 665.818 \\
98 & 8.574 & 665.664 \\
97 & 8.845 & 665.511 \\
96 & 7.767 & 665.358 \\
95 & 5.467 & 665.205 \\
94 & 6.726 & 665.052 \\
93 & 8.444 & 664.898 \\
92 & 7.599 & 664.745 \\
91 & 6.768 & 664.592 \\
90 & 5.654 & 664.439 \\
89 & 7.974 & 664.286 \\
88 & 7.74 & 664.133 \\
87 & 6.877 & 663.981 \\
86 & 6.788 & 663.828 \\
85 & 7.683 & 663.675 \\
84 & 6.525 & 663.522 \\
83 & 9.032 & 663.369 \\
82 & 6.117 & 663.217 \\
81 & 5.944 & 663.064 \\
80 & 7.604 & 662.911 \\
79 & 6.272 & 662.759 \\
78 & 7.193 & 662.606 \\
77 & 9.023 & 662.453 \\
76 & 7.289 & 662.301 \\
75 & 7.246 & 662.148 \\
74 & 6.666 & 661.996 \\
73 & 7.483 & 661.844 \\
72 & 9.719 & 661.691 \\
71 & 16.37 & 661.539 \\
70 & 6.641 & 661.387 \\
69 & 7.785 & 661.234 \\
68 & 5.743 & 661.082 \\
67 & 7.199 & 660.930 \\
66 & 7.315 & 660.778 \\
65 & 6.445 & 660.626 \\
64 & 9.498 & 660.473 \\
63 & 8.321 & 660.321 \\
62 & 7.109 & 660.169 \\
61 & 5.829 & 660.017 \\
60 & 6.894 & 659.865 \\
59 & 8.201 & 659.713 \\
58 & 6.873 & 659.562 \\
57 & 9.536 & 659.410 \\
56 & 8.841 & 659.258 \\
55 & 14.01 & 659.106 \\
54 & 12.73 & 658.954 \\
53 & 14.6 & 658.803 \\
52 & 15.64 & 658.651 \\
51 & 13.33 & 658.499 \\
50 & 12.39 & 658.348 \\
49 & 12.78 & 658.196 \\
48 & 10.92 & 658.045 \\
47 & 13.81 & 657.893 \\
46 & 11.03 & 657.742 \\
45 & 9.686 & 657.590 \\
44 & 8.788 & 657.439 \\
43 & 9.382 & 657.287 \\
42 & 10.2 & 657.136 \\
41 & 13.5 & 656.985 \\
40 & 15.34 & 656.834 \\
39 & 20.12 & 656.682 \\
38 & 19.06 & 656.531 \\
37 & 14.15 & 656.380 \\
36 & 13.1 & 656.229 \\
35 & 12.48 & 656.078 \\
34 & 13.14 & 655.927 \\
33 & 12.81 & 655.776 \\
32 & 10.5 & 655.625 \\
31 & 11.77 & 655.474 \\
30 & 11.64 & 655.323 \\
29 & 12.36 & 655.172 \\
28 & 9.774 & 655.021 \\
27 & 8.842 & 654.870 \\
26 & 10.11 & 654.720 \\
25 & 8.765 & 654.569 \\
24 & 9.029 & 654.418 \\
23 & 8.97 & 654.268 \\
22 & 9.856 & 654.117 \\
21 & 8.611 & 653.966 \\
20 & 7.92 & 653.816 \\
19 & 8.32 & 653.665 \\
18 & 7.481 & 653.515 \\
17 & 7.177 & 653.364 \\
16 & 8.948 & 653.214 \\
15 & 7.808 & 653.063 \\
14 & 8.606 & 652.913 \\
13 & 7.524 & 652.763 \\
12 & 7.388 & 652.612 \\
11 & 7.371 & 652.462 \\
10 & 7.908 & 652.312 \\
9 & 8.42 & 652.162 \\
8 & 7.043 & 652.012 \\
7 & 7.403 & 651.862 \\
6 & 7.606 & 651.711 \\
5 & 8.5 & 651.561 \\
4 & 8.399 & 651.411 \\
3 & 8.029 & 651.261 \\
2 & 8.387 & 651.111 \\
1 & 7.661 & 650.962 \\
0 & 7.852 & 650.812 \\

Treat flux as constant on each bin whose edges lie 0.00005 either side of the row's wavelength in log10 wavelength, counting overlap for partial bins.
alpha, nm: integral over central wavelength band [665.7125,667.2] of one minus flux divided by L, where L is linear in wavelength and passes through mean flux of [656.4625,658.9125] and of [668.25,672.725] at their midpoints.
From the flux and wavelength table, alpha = 0.53 nm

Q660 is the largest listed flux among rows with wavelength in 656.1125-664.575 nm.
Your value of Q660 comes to 20.12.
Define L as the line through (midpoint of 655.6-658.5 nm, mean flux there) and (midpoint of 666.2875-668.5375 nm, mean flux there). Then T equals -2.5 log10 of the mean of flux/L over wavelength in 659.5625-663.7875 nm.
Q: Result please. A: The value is 0.36 mag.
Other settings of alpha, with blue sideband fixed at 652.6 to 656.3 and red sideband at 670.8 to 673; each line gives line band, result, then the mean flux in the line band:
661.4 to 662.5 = 0.03 nm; 8.98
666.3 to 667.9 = 0.17 nm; 7.91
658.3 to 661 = -0.08 nm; 9.68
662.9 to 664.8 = 0.42 nm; 7.08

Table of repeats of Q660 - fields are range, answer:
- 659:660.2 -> 14.01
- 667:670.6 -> 10.38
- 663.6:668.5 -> 9.989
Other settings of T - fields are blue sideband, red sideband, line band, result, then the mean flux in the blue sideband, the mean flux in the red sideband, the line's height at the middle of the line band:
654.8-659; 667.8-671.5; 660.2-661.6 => 0.33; 12.6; 8.07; 11.2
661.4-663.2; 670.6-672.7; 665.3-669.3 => 0.12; 8.13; 8.57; 8.37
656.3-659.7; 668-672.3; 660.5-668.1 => 0.36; 12.5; 8.19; 10.3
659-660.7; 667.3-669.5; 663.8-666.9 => 0.21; 8.4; 8.15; 8.24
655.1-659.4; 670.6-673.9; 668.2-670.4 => 0.15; 12.7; 8.6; 9.41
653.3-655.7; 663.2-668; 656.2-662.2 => -0.24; 9.46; 7.07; 8.45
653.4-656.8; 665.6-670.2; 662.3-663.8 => 0.23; 11.3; 7.46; 8.92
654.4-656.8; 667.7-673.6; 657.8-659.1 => -0.14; 12.5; 8.26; 11.7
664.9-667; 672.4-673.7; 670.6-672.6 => -0.05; 6.59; 8.62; 8.2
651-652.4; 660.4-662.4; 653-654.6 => -0.06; 7.96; 8.12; 7.99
